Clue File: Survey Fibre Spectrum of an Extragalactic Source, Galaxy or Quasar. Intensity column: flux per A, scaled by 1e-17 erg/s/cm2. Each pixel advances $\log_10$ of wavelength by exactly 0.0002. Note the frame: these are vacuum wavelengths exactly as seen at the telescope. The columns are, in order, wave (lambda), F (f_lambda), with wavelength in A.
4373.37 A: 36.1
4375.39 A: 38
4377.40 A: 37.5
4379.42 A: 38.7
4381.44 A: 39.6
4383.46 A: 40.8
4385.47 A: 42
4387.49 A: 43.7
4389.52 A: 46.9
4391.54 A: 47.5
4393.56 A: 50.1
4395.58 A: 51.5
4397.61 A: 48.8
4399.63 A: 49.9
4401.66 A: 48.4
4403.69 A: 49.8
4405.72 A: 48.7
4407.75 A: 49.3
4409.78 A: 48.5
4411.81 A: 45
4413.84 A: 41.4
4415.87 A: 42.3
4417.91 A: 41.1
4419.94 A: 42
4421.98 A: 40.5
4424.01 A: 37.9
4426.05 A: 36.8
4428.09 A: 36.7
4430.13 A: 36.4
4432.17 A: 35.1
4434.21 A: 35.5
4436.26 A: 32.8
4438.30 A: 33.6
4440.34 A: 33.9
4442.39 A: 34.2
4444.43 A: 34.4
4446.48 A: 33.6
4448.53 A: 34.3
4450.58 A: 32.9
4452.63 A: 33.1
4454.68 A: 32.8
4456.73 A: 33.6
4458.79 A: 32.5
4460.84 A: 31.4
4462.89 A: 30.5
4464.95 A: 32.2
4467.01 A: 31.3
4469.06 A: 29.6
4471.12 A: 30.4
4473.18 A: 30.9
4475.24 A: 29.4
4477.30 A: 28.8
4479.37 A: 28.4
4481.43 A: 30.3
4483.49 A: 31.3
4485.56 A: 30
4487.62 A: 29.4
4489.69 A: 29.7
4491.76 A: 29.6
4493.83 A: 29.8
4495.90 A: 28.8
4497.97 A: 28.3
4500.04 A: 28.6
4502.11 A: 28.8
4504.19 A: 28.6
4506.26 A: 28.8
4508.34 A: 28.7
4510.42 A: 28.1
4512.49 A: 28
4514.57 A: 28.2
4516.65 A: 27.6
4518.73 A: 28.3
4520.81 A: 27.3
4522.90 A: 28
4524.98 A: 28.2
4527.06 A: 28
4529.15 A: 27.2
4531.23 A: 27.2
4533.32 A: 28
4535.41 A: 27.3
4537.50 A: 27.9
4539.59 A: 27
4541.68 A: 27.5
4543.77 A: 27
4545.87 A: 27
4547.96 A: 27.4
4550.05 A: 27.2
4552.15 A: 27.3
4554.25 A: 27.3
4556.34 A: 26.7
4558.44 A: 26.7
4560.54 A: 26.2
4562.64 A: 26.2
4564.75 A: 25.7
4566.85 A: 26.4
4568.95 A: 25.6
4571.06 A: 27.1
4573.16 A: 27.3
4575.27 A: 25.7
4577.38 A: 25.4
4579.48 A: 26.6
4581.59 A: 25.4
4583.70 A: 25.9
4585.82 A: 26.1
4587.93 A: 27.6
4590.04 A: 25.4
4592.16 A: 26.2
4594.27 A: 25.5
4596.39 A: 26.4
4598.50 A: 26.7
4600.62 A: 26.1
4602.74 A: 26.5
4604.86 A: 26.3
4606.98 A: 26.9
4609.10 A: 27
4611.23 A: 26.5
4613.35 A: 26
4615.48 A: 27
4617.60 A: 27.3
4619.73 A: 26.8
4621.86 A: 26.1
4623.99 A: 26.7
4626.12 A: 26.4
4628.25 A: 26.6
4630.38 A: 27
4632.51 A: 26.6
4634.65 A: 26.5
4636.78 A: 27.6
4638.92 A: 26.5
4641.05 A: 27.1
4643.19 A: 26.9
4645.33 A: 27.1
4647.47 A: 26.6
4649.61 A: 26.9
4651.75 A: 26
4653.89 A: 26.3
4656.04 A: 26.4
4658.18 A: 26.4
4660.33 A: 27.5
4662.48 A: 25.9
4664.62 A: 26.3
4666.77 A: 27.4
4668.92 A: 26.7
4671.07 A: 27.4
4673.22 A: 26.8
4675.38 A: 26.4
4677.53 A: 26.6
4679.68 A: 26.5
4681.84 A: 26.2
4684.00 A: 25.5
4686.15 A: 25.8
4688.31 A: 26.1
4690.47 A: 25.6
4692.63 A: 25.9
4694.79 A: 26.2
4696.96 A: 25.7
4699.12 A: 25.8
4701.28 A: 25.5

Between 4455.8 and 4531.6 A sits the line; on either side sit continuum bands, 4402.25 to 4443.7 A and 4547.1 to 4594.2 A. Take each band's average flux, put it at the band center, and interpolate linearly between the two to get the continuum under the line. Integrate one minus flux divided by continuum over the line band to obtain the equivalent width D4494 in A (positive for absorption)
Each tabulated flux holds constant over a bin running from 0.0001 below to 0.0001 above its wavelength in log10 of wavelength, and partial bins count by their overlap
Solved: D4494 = 9.4 A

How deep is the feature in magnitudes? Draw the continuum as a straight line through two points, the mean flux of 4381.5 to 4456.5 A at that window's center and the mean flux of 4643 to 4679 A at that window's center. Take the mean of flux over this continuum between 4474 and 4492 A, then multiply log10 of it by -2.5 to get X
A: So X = 0.24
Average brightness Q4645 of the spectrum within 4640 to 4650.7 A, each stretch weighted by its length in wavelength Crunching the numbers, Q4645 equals 26.9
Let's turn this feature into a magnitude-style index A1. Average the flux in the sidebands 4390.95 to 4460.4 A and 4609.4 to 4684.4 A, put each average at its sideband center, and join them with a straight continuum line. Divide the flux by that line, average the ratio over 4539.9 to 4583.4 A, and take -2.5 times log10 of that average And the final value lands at 0.19 mag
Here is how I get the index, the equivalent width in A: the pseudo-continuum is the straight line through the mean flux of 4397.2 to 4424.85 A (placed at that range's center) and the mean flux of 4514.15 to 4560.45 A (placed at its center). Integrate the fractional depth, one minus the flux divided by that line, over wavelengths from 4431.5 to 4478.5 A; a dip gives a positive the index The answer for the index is 8.0 A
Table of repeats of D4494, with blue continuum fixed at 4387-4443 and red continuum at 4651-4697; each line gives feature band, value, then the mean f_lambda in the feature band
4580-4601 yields 3.6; 26.1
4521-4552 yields 6.6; 27.5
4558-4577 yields 3.9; 26.3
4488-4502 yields 3.1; 29.1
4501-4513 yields 2.7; 28.5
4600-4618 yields 2.2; 26.6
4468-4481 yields 3.1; 29.6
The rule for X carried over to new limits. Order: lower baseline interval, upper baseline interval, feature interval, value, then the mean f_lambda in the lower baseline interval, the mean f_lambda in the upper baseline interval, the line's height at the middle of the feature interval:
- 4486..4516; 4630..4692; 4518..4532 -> 0.03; 28.8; 26.6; 28.5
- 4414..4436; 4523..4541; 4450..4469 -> 0.09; 38.3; 27.6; 34.9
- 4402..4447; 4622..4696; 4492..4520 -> 0.23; 39.7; 26.5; 35.1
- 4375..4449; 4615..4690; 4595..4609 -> 0.12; 41.3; 26.6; 29.7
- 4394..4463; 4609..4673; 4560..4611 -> 0.14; 39.3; 26.7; 30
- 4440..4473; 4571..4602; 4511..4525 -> 0.06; 32.5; 26.2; 29.5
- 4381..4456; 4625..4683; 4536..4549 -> 0.22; 40.8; 26.7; 33.4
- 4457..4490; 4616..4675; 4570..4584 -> 0.08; 30.5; 26.7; 28.2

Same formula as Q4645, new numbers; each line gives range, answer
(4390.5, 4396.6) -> 49.7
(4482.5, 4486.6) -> 30.6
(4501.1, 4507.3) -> 28.7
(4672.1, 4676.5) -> 26.6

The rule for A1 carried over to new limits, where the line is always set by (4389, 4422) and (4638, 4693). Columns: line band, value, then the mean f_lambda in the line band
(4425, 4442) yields 0.26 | 35.1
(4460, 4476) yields 0.34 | 30.7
